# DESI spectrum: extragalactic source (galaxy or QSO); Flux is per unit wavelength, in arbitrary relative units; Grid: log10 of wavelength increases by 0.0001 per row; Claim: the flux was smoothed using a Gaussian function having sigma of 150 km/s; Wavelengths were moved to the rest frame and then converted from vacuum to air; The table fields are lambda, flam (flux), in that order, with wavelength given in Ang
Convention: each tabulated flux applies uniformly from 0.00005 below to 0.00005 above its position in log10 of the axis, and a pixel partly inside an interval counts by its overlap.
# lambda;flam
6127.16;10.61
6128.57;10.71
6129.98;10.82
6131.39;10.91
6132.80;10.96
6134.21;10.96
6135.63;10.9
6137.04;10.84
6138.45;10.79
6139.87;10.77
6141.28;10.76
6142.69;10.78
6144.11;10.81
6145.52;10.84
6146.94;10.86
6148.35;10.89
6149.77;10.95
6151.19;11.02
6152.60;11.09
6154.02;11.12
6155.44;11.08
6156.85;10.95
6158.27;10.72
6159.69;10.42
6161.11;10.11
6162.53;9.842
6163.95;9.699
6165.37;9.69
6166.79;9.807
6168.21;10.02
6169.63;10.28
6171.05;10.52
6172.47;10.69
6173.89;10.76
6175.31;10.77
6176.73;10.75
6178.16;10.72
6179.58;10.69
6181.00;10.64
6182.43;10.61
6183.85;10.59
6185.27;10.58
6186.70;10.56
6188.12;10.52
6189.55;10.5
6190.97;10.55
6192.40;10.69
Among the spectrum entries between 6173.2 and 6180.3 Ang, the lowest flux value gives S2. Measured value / 10.69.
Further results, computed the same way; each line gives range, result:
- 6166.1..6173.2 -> 9.807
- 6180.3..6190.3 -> 10.5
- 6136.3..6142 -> 10.76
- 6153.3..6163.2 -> 9.842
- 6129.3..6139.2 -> 10.79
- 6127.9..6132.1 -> 10.71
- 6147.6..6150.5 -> 10.89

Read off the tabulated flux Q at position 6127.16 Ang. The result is 10.61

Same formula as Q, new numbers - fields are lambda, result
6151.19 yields 11.02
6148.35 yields 10.89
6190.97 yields 10.55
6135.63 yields 10.9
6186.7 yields 10.56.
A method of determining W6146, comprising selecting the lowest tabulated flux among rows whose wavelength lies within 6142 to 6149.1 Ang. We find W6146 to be 10.78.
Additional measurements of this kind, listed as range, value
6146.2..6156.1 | 10.86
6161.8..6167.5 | 9.69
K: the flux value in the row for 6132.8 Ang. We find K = 10.96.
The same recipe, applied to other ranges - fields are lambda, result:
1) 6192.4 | 10.69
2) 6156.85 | 10.95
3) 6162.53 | 9.842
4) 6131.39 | 10.91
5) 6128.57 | 10.71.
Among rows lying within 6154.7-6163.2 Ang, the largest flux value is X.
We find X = 11.08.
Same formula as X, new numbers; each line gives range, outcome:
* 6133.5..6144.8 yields 10.96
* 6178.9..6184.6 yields 10.69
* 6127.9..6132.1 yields 10.91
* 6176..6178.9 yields 10.75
